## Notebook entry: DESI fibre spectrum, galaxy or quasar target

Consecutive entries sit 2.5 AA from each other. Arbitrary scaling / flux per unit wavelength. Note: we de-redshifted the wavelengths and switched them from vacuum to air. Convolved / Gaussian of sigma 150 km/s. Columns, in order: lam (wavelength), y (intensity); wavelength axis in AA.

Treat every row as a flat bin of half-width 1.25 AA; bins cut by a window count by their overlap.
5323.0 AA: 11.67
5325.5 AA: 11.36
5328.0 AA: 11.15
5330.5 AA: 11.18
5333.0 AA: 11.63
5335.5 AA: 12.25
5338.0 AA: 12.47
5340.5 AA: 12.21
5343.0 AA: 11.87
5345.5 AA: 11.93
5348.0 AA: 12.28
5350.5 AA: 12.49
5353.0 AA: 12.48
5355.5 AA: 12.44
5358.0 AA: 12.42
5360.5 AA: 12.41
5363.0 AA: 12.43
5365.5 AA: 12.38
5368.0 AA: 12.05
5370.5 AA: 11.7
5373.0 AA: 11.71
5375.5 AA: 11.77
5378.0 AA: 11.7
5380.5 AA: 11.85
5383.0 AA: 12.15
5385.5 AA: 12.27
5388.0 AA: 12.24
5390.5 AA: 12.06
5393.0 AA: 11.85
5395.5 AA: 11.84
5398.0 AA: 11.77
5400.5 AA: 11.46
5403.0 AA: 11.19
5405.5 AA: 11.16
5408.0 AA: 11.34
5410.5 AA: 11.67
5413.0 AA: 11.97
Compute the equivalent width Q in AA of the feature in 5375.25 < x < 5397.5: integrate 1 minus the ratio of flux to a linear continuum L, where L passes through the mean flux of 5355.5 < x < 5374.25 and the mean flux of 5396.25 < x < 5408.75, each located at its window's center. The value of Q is -0.5 AA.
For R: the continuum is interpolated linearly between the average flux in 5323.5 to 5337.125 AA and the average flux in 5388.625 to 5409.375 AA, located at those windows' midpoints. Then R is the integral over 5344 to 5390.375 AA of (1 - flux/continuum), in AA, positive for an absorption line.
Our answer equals -2.3 AA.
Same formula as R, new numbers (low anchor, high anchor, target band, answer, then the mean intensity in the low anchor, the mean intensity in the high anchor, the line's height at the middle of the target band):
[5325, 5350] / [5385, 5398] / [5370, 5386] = 0.1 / 11.9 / 12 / 12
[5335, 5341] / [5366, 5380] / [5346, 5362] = -0.4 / 12.3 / 11.8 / 12.1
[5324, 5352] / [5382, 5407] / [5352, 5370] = -0.7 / 11.9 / 11.8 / 11.9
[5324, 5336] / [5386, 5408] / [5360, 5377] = -0.7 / 11.5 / 11.7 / 11.6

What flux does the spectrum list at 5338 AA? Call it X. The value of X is 12.47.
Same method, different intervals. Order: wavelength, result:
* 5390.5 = 12.06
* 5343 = 11.87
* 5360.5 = 12.41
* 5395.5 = 11.84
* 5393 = 11.85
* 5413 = 11.97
